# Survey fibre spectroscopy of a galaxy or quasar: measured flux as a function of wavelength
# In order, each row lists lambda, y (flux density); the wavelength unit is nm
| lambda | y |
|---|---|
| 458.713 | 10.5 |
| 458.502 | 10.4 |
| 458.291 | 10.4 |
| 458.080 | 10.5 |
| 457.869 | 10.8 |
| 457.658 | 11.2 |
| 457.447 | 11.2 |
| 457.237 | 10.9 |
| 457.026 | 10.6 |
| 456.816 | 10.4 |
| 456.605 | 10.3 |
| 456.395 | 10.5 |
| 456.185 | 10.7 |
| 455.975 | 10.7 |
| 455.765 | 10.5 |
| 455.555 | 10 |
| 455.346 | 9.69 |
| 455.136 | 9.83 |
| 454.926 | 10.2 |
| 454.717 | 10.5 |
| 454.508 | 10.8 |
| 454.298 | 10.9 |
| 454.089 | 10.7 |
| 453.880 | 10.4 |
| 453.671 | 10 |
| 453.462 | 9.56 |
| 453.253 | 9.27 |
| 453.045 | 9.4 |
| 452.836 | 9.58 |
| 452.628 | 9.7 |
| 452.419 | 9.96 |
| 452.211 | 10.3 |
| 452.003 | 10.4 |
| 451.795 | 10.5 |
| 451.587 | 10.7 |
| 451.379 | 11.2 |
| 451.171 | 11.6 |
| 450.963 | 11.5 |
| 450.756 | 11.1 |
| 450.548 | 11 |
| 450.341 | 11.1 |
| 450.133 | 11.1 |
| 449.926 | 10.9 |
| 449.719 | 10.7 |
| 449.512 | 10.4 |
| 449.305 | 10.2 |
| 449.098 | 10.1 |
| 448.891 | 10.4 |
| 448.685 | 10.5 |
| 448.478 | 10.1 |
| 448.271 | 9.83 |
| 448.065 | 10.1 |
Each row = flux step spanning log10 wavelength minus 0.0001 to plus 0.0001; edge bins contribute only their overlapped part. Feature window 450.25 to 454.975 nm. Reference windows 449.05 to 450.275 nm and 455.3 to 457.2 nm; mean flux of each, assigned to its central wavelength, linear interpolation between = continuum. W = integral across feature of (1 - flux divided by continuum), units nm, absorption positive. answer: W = 0.031 nm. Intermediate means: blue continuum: 10.6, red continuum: 10.4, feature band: 10.5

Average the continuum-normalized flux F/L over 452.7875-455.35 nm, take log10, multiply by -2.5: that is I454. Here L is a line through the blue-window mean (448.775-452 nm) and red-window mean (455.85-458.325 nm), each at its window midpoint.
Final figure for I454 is 0.07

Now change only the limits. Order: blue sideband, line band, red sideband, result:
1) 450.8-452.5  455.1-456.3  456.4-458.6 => 0.045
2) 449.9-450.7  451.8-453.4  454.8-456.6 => 0.092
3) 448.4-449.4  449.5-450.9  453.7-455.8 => -0.069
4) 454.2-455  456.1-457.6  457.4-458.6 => 0.001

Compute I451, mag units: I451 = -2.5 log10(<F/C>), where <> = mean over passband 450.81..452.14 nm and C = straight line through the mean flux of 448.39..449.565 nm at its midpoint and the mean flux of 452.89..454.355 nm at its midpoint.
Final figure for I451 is -0.087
